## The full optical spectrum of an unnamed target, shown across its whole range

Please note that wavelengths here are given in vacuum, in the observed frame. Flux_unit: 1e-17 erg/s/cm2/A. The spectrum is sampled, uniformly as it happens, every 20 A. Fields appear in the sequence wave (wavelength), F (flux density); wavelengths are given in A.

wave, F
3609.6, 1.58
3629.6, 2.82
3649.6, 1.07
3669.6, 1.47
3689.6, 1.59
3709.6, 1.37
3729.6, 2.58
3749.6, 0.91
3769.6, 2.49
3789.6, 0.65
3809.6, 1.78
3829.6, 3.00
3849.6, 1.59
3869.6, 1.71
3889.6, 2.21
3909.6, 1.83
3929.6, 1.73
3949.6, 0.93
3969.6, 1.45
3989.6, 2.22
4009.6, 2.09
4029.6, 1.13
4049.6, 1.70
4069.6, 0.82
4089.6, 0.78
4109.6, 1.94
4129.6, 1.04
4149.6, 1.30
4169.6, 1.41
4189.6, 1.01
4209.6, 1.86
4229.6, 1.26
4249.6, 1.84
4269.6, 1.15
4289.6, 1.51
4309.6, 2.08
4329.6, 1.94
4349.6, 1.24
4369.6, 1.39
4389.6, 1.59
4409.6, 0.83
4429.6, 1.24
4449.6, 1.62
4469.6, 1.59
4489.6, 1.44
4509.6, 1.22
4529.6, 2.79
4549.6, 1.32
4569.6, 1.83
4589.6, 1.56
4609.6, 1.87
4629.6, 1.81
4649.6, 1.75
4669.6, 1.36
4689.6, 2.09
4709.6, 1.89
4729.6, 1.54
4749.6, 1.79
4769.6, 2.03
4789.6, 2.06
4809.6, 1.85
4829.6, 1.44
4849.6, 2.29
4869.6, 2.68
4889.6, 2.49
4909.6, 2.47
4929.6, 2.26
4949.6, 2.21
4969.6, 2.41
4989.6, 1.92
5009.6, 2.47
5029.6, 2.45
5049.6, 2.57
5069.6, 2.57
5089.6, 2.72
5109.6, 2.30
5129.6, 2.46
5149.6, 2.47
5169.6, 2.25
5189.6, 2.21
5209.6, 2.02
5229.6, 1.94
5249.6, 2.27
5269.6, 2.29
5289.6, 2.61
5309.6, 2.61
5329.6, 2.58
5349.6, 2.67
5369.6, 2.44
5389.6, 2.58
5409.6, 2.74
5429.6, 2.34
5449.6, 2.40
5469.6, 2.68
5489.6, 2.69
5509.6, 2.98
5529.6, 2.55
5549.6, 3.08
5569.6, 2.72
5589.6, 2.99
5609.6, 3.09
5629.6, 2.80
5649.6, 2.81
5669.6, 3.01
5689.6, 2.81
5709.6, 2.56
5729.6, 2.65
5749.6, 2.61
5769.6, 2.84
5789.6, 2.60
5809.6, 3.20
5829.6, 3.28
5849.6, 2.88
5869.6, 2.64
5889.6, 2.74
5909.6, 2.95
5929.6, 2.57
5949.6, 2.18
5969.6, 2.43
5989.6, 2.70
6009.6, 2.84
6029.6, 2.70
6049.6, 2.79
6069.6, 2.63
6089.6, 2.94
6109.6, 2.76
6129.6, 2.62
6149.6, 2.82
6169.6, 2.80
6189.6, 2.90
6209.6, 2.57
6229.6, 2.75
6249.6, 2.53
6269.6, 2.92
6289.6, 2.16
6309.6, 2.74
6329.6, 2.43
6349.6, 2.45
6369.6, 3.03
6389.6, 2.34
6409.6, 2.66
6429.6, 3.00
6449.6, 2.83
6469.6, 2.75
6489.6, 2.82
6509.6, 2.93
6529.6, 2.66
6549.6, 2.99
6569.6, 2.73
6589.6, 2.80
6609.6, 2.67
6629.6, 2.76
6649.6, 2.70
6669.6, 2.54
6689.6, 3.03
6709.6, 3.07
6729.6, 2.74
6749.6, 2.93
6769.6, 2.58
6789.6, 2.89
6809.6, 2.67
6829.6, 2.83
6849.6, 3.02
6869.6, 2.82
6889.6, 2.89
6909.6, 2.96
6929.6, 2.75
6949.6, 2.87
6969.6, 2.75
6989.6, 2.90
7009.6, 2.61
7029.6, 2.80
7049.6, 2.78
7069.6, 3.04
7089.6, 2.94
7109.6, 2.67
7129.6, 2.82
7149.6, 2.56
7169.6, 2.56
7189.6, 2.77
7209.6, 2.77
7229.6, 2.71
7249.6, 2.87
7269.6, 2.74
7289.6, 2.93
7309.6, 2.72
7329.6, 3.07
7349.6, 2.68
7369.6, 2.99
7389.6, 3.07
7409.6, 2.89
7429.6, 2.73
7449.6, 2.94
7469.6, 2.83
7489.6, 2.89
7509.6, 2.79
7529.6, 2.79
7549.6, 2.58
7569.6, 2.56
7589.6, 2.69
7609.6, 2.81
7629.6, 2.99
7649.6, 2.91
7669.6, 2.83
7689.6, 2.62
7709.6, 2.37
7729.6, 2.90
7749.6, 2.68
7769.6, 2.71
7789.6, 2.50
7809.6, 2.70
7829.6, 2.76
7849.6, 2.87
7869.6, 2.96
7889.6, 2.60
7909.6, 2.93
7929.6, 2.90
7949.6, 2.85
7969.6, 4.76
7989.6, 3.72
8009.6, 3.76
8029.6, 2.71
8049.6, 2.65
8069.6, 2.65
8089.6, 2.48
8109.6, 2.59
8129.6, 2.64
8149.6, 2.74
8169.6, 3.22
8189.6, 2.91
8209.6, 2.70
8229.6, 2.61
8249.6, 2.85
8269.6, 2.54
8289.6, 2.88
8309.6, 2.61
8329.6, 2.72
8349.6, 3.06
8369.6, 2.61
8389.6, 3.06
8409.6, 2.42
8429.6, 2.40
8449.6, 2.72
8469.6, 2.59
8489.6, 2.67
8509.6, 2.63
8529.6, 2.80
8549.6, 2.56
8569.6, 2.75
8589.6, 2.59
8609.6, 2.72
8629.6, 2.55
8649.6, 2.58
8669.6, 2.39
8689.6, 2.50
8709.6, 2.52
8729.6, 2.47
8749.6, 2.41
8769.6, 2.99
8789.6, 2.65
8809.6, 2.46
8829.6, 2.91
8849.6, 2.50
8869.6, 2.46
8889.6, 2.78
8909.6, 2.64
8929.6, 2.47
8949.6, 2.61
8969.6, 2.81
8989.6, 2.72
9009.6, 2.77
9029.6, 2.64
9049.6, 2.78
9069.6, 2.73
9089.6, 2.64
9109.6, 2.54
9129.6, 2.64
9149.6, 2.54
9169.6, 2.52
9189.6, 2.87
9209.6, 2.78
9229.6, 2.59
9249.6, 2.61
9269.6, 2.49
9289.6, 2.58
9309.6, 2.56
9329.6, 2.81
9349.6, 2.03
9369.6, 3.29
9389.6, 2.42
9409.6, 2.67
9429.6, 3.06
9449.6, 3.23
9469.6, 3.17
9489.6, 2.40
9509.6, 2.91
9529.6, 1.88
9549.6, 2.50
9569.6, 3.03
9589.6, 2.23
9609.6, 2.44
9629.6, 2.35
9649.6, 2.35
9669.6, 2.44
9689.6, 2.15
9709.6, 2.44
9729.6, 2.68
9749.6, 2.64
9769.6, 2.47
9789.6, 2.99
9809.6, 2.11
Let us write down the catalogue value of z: 0.22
